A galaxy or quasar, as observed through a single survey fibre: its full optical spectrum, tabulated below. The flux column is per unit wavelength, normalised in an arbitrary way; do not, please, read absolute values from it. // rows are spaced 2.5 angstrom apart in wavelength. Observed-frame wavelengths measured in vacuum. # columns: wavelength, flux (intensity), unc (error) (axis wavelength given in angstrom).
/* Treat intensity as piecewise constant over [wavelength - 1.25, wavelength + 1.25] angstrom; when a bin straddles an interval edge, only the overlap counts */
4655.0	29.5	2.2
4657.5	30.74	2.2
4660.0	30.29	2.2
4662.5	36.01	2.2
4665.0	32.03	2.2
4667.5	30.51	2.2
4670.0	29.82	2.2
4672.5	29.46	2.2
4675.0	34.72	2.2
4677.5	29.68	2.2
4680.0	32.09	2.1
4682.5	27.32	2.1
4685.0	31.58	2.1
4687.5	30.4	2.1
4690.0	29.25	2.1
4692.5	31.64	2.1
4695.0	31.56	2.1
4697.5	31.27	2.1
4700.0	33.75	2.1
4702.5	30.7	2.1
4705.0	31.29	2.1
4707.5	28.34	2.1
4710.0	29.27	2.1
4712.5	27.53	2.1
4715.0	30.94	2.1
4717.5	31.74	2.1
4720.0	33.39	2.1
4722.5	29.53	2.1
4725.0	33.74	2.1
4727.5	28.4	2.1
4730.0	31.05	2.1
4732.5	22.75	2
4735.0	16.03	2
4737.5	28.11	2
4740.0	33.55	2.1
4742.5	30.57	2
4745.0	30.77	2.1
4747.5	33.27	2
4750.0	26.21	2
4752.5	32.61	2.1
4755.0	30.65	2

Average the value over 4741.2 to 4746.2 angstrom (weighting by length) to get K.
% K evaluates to 30.7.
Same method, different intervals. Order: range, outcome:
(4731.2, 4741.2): 25.1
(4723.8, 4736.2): 26.4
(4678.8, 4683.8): 29.7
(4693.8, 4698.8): 31.4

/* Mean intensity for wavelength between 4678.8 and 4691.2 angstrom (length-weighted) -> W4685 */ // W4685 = 30.1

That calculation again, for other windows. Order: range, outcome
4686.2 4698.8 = 30.8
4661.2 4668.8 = 32.8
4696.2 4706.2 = 31.8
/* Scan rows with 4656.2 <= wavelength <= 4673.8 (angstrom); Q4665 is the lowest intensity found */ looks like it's 29.46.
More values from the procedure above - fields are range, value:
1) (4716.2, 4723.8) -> 29.53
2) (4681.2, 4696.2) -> 27.32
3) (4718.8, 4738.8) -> 16.03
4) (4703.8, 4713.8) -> 27.53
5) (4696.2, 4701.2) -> 31.27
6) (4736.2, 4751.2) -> 26.21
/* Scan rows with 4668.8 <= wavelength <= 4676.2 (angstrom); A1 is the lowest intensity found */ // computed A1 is 29.46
